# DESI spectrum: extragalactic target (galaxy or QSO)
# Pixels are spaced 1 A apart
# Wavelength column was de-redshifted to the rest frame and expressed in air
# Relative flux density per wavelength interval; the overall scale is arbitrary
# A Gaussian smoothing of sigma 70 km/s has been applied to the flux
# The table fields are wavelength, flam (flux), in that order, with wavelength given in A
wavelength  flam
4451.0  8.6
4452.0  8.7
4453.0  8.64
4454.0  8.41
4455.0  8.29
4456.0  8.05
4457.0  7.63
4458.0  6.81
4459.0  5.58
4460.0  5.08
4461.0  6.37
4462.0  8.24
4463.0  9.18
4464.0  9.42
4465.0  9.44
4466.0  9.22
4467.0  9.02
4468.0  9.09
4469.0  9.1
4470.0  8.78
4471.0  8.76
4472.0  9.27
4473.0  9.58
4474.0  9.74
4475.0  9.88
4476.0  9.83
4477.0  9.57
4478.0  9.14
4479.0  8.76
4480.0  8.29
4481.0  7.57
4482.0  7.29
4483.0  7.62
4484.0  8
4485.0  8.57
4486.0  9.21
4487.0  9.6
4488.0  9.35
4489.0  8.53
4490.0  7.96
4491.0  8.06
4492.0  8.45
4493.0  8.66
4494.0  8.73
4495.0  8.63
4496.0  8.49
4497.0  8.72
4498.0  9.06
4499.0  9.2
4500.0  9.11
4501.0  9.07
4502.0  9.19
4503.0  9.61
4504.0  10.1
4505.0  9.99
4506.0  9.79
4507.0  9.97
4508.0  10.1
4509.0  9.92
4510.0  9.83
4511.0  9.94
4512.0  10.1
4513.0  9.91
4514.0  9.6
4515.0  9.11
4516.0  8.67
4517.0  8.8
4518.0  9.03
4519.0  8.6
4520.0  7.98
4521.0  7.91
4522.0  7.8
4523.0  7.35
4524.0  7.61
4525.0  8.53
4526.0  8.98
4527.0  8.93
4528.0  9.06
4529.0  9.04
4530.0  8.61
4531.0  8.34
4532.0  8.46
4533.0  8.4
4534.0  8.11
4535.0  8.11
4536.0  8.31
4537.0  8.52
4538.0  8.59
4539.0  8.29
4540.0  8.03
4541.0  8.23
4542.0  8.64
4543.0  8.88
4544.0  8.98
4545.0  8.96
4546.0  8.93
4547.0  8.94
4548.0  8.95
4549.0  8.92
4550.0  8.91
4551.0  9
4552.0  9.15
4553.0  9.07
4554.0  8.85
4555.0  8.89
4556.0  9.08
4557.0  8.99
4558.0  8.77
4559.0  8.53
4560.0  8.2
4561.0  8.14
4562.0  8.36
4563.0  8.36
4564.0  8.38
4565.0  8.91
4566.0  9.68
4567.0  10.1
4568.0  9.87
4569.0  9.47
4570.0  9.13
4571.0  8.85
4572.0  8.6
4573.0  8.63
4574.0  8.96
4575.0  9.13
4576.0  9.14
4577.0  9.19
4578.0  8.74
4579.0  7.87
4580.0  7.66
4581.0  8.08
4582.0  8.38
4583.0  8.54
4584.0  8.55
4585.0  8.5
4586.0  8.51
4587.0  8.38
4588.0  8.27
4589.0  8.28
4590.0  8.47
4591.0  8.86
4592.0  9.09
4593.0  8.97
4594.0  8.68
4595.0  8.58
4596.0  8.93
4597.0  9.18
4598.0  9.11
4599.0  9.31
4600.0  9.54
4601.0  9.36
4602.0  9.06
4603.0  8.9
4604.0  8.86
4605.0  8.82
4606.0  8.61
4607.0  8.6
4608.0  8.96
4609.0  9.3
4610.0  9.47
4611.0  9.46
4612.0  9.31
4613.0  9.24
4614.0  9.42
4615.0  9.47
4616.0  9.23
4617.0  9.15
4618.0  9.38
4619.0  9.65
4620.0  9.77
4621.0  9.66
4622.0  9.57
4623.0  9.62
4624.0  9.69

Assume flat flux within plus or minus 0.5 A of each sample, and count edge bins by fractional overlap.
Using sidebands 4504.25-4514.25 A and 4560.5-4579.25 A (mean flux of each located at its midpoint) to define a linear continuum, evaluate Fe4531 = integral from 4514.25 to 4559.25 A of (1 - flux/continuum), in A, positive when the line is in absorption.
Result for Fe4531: 4.01 A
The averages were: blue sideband 9.93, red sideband 8.94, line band 8.62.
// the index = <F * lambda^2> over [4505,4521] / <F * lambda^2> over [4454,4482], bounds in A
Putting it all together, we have 1.1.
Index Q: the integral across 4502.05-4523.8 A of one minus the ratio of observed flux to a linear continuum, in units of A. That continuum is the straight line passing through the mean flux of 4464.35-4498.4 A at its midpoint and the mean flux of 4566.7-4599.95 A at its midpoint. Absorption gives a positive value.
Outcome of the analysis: -1.0 A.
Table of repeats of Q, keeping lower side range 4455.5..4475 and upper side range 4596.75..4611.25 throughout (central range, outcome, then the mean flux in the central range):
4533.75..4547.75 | 0.3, 8.55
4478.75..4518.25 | -2.2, 9.02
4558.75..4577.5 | -0.1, 8.93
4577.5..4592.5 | 1.0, 8.41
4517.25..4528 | 0.4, 8.32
